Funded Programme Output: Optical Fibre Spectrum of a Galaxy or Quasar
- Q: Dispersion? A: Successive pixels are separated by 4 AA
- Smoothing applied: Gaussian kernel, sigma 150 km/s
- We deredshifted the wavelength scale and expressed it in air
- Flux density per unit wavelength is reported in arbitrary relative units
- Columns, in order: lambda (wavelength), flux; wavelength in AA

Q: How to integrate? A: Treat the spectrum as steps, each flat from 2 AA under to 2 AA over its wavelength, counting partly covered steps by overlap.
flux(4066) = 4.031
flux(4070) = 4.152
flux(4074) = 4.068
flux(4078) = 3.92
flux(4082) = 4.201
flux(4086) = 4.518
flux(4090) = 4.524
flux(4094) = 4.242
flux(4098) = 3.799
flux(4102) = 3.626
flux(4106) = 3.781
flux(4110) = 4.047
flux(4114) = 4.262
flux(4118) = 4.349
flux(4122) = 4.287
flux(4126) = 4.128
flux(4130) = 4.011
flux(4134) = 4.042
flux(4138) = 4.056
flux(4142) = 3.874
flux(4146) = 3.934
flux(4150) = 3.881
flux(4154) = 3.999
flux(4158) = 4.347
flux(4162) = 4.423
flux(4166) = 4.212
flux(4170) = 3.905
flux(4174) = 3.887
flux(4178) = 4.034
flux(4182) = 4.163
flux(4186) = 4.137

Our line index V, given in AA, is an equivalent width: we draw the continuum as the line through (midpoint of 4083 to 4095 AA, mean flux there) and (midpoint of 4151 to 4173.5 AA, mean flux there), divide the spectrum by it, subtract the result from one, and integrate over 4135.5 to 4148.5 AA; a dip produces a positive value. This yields 0.8 AA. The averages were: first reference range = 4.42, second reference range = 4.14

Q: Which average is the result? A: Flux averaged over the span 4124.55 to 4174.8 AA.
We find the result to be 4.06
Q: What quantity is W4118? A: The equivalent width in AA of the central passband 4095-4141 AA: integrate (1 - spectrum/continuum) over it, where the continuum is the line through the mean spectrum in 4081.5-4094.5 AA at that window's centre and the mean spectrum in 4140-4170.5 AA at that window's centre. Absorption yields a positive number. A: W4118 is 2.4 AA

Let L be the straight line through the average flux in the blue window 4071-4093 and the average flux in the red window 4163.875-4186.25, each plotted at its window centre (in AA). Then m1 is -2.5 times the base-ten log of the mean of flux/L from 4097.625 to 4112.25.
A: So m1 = 0.10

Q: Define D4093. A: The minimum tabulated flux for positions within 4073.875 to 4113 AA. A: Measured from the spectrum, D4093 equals 3.626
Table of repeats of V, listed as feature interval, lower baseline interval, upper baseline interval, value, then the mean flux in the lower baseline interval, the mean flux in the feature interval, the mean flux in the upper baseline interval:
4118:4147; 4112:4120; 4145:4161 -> 0.9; 4.31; 4.07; 4.07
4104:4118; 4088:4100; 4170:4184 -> 0.3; 4.19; 4.08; 4.01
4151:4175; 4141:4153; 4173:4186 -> -0.9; 3.91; 4.13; 4.06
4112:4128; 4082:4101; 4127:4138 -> -0.6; 4.23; 4.26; 4.04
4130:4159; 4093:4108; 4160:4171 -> 0.6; 3.84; 4.01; 4.2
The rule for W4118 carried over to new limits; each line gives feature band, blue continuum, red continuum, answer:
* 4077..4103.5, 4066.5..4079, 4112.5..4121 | 0.1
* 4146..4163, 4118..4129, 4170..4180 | -0.3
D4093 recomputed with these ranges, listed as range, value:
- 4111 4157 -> 3.874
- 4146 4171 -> 3.881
